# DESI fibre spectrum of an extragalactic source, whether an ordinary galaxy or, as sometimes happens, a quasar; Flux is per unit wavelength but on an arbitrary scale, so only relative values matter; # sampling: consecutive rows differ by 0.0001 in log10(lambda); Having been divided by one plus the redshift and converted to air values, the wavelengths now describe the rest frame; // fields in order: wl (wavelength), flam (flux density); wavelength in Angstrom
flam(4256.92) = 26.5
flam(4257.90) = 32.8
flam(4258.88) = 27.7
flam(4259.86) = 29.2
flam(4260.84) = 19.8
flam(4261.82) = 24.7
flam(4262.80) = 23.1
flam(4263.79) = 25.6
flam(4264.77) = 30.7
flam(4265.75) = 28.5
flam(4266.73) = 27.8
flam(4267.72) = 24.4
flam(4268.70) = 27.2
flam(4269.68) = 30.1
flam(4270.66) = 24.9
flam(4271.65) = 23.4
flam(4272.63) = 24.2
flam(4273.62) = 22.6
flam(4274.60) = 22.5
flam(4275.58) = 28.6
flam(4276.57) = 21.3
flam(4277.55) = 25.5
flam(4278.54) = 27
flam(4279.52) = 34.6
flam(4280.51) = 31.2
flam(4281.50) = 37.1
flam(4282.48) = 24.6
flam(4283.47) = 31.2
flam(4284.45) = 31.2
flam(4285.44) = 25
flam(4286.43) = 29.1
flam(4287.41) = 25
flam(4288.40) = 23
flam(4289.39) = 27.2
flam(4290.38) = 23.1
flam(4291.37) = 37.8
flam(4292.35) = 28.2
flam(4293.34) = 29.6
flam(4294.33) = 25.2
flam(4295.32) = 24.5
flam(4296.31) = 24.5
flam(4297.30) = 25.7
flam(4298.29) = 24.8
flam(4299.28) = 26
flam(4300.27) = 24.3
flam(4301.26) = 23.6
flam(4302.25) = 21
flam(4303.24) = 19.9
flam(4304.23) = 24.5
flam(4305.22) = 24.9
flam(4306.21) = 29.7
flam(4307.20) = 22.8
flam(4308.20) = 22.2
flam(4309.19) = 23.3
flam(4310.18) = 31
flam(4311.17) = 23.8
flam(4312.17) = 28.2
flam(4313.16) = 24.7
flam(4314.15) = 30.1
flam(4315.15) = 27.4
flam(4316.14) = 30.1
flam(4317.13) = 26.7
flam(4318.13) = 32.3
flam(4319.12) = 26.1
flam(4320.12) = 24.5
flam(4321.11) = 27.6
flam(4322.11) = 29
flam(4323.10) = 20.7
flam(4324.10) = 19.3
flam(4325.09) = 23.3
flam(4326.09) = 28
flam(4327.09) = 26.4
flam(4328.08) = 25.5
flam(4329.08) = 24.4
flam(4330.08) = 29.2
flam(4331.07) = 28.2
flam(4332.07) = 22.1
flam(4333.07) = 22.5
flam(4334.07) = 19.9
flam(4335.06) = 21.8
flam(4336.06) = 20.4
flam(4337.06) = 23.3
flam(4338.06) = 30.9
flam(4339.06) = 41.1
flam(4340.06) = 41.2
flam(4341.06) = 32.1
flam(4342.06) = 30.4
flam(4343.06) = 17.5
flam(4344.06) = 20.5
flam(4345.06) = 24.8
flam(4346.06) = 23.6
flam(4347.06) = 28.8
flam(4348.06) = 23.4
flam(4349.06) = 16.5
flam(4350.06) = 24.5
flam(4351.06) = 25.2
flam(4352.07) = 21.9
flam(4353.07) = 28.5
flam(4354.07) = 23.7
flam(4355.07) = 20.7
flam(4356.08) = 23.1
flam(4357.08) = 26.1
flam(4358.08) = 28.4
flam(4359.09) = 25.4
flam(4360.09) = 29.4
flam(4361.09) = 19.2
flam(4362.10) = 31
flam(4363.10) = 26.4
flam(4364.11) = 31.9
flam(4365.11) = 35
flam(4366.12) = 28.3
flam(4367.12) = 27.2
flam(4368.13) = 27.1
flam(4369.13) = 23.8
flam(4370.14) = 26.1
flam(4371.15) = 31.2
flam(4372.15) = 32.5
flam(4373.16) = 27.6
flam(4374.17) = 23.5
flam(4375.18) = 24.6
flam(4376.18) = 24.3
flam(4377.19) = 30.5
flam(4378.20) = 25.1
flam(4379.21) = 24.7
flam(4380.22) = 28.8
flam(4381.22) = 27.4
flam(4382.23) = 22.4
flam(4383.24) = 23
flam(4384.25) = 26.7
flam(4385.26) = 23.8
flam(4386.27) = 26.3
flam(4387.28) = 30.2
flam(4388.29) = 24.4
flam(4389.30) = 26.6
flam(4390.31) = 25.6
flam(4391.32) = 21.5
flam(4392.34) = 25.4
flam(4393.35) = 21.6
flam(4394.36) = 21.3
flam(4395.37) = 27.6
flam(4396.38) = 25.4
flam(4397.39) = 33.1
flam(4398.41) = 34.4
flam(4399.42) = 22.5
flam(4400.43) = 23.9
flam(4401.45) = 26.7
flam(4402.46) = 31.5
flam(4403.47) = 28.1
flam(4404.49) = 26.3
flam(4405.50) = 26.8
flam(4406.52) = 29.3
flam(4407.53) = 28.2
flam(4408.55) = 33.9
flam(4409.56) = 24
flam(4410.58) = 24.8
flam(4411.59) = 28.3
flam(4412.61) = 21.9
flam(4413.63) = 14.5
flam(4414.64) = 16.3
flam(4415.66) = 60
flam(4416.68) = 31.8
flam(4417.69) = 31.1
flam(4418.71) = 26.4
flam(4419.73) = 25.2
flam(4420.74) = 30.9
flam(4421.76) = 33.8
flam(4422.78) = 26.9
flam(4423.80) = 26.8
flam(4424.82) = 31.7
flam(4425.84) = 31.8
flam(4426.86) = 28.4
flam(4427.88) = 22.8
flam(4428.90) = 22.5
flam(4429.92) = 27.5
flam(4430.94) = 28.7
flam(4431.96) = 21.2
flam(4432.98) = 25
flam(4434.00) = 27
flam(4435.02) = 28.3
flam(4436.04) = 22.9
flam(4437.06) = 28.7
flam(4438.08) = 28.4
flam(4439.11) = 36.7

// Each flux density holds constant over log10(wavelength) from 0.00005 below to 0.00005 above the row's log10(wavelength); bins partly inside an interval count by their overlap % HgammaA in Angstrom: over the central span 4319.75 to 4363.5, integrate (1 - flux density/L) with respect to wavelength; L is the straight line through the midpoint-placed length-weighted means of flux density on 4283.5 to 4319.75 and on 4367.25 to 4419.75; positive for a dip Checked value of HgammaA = 1.9 Angstrom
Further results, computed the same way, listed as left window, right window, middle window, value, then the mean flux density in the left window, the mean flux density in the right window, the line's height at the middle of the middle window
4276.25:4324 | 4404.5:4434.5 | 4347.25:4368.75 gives 1.05 Angstrom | 26.6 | 27.8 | 27.2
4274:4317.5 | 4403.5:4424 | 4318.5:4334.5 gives 1.30 Angstrom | 26.6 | 28.4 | 27.1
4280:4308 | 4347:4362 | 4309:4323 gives -0.89 Angstrom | 26.5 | 24.4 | 25.8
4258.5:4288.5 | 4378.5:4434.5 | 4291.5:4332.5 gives 1.67 Angstrom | 26.8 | 27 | 26.9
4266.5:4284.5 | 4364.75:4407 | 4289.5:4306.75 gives 0.88 Angstrom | 27.2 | 26.7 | 27.1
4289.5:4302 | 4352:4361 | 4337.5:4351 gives -0.97 Angstrom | 26.4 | 25.2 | 25.4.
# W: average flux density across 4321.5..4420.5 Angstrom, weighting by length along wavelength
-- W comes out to 26.4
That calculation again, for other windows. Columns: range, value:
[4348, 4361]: 24.2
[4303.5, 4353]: 25.8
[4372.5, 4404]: 26.1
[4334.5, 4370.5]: 26.4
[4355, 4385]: 26.8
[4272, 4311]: 26.3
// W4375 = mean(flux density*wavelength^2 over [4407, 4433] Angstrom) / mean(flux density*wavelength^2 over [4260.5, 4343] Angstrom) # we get 1.1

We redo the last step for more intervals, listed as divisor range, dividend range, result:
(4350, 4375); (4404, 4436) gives 1.07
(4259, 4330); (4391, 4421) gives 1.10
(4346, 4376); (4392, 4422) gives 1.08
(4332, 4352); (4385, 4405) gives 1.06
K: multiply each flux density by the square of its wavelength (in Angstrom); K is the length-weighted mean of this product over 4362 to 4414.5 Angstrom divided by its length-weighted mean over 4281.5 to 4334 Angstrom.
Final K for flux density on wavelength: 1.06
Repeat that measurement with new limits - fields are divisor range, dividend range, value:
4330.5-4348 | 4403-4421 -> 1.11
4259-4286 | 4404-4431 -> 1.12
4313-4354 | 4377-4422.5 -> 1.08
